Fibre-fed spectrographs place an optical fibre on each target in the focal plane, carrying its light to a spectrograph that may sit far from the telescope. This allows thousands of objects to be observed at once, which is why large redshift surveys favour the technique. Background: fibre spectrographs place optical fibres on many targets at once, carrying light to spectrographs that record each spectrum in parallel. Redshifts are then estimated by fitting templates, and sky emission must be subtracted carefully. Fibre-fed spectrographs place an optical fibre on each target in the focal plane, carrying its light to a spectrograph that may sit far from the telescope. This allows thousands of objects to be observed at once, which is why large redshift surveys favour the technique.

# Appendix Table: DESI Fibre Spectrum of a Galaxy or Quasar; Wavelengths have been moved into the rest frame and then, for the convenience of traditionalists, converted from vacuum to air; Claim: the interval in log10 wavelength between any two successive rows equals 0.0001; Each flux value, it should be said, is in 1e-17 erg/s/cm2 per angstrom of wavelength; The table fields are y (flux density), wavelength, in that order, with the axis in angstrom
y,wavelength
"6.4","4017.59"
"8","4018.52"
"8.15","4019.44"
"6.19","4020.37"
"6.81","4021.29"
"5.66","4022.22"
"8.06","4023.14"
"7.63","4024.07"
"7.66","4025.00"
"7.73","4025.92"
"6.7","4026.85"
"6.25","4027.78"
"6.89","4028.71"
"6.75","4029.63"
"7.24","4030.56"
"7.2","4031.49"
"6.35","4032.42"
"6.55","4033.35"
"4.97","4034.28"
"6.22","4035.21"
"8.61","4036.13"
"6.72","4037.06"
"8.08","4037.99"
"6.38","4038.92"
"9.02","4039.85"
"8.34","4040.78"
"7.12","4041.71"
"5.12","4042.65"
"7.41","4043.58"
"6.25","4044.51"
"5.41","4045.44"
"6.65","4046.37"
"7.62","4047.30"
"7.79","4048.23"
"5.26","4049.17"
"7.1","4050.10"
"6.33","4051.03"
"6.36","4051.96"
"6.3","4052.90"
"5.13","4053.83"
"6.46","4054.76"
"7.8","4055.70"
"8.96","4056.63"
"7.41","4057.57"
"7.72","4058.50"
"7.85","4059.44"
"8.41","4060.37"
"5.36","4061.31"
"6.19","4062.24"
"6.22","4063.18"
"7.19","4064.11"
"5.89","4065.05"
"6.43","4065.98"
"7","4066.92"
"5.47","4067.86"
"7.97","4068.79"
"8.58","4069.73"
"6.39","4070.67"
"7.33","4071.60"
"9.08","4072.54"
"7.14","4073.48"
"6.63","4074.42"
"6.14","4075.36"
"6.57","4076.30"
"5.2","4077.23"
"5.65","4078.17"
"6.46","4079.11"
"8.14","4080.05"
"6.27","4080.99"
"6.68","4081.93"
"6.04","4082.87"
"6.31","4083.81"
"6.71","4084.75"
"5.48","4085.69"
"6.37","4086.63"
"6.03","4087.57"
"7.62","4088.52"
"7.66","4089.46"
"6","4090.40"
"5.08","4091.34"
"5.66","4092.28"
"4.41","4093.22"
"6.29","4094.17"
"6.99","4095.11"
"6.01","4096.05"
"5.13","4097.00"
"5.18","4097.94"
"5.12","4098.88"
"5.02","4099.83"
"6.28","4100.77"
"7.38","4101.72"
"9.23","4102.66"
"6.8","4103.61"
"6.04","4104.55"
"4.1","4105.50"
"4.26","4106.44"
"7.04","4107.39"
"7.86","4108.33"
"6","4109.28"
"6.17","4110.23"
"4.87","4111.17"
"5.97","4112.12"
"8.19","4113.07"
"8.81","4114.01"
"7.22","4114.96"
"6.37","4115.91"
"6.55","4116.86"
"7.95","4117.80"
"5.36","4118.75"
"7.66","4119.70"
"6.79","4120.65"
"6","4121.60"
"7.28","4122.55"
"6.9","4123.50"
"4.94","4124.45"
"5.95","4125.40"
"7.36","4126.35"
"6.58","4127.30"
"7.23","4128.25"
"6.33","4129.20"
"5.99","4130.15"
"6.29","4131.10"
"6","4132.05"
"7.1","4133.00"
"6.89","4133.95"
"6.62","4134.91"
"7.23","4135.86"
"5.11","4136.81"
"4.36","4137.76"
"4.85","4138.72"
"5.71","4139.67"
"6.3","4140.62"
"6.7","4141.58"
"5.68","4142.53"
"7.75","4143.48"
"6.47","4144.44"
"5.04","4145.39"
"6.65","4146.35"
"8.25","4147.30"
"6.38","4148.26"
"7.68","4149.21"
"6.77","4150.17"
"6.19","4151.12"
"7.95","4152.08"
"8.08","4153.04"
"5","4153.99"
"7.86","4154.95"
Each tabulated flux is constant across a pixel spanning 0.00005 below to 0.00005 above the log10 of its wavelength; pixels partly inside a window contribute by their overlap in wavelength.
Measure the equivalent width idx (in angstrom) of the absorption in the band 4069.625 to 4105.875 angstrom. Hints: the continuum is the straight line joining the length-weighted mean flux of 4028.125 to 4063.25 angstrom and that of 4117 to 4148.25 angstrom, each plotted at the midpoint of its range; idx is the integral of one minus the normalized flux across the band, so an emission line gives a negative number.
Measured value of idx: 1.6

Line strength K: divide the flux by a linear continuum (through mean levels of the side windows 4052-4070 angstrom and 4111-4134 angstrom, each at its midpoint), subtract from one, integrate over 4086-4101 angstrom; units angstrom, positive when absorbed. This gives 1.9 angstrom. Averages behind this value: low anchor 6.93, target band 5.92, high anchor 6.68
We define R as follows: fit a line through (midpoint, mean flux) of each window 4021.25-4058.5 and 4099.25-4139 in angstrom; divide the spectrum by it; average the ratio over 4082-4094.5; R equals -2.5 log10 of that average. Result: 0.084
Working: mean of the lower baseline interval 6.92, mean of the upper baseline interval 6.45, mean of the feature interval 6.14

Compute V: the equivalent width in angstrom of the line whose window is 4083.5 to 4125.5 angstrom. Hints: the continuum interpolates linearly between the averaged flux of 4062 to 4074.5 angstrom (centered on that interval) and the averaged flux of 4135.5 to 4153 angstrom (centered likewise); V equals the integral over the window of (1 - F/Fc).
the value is 2.4 angstrom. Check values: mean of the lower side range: 6.99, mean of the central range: 6.34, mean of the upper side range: 6.43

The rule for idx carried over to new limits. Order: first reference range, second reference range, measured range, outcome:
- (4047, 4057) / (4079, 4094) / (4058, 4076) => -1.14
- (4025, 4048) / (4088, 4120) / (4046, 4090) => -0.89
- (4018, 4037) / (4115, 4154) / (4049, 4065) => 0.04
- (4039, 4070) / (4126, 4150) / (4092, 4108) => 1.63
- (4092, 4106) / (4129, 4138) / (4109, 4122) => -1.32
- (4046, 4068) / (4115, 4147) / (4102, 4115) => -0.18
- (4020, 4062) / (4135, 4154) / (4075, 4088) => 0.87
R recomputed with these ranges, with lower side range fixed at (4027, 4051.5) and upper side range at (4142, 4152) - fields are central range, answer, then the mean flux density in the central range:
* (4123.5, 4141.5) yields 0.09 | 6.19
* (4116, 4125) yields 0.03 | 6.59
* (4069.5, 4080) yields -0.01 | 6.85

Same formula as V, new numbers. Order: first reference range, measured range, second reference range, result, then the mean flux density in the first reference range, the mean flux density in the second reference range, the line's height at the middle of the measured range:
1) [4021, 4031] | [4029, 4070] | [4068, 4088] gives 0.0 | 7.04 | 6.7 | 6.89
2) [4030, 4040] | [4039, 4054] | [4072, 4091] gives 0.3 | 6.97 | 6.6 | 6.87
